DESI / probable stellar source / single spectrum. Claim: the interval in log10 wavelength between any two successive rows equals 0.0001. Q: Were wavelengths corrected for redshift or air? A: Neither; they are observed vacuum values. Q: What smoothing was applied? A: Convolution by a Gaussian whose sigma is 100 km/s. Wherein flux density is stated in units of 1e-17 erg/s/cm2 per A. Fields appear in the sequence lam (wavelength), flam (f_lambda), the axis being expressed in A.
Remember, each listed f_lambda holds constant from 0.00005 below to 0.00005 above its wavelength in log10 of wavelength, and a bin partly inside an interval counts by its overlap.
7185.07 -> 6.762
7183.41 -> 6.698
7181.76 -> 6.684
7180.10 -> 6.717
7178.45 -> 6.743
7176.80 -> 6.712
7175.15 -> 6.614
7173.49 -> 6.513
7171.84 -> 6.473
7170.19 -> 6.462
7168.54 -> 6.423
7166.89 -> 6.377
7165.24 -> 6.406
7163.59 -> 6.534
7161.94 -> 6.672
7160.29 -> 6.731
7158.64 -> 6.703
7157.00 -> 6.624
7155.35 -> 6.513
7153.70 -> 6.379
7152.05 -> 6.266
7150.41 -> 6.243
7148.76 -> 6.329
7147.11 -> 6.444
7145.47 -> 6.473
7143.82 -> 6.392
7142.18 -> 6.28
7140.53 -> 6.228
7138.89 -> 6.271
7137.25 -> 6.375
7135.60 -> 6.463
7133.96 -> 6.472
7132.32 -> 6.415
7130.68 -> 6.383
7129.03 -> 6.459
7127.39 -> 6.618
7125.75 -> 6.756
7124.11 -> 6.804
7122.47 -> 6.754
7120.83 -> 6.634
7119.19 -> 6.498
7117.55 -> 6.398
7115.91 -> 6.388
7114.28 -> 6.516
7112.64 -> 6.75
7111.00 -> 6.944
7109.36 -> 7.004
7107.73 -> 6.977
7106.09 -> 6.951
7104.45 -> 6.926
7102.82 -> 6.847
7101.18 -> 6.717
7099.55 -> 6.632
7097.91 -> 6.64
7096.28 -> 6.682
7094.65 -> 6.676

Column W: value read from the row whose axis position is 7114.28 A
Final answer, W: 6.516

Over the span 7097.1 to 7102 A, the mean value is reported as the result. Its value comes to 6.66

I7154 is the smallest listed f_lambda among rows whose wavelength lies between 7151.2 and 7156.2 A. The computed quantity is 6.266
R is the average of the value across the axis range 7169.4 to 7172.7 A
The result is 6.47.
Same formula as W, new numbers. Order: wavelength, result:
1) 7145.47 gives 6.473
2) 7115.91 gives 6.388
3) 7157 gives 6.624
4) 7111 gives 6.944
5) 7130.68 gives 6.383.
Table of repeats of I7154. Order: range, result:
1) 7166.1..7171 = 6.377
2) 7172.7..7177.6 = 6.513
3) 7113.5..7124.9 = 6.388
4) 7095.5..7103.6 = 6.632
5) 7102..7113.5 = 6.75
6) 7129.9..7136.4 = 6.383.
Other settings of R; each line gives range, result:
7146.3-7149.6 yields 6.37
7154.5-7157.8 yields 6.56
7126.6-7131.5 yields 6.48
